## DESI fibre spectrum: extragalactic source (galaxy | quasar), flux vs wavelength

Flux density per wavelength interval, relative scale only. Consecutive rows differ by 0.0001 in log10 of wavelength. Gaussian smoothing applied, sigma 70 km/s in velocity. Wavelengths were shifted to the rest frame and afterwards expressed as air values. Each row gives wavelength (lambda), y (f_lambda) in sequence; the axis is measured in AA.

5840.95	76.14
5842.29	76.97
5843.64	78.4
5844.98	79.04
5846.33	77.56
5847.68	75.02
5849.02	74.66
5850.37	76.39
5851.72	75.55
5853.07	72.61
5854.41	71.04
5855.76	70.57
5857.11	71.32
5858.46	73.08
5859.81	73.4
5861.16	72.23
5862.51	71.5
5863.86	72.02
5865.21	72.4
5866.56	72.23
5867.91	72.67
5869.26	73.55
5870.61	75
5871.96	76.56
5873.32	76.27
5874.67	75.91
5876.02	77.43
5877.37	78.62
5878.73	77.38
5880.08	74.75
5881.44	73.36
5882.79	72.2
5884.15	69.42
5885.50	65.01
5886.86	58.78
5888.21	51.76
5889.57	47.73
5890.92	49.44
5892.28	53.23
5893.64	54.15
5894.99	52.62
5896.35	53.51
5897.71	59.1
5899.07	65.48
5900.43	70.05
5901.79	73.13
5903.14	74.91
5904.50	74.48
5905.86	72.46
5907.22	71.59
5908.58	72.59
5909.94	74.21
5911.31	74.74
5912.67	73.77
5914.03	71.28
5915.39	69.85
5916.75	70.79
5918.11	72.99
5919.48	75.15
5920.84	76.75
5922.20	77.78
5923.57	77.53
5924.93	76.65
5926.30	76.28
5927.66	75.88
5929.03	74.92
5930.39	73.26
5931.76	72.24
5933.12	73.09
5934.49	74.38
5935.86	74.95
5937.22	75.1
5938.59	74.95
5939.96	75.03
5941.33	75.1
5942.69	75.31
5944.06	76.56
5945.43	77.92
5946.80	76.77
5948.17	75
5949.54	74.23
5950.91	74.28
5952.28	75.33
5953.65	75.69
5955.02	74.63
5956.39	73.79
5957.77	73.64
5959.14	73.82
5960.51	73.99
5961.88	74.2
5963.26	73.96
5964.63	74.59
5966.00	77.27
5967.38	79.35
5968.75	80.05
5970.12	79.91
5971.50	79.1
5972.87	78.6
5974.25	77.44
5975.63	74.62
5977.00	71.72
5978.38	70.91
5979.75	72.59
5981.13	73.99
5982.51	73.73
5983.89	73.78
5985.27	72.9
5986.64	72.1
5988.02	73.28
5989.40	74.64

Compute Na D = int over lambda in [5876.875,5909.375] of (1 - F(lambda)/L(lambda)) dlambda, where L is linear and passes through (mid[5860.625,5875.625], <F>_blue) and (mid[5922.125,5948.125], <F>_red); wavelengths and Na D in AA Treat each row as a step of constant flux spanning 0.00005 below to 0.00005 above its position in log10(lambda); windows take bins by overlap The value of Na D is 4.0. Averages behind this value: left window 73.8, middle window 65.2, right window 75.4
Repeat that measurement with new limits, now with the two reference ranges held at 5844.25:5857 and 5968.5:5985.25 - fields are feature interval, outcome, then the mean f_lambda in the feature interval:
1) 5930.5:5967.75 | 0.1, 74.9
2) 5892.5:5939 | 2.3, 71.3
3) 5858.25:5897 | 3.6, 67.7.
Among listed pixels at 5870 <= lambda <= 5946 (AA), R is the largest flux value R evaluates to 78.62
